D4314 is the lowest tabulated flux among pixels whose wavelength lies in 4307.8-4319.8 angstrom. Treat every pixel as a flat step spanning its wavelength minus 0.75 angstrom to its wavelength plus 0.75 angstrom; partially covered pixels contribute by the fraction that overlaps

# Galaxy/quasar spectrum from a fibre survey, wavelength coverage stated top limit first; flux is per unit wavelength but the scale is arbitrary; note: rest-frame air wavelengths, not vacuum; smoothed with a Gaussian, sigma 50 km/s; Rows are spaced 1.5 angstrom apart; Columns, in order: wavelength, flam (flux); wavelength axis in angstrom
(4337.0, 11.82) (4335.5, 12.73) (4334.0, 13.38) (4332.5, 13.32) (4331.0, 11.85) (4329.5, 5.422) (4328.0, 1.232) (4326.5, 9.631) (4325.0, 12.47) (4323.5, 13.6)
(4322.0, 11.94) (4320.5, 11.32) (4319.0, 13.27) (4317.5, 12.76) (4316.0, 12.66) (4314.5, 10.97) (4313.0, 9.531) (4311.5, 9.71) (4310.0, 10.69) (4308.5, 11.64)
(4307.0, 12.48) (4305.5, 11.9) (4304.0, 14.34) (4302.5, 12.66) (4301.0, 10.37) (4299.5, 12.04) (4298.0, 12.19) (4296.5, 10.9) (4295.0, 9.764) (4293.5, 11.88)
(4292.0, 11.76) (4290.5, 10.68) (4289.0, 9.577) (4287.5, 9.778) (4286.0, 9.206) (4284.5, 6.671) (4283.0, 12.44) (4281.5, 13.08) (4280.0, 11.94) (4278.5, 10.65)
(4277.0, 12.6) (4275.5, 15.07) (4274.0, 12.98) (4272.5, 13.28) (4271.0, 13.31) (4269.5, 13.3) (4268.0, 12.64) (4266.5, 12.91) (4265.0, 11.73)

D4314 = 9.531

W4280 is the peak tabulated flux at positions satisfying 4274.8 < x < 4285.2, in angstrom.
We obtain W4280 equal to 15.07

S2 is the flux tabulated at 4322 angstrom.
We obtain 11.94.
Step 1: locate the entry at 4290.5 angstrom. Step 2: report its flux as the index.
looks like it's 10.68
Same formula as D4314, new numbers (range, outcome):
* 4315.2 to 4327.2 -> 9.631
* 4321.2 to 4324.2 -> 11.94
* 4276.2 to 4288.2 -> 6.671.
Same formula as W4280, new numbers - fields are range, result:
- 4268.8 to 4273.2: 13.31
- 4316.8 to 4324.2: 13.6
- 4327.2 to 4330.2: 5.422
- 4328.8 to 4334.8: 13.38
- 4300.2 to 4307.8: 14.34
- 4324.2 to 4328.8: 12.47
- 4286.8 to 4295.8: 11.88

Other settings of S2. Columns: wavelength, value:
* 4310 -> 10.69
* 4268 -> 12.64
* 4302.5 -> 12.66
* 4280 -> 11.94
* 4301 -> 10.37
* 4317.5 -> 12.76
